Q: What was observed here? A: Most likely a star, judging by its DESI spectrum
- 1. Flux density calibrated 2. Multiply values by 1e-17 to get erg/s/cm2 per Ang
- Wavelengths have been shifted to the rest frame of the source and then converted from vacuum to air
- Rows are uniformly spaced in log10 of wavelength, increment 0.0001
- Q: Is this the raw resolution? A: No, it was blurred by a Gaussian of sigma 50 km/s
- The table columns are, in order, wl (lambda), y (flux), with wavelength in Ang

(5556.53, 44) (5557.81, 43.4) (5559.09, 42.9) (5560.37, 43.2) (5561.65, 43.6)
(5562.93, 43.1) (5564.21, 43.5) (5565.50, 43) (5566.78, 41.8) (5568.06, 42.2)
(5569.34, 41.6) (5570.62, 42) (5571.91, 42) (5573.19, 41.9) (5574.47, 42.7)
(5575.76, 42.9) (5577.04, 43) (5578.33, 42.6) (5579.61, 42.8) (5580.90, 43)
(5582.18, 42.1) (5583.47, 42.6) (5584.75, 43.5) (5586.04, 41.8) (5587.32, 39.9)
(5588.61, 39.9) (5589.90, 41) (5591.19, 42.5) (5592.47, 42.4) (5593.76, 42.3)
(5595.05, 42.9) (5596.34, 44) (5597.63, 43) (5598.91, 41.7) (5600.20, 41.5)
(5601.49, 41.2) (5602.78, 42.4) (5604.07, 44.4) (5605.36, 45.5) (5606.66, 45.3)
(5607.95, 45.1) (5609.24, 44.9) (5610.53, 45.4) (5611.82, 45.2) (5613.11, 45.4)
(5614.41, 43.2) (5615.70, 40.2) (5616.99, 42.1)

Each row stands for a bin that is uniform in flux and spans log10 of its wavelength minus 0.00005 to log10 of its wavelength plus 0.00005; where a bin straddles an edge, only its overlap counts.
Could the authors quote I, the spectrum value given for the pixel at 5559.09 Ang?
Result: 42.9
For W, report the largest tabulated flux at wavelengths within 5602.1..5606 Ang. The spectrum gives 45.5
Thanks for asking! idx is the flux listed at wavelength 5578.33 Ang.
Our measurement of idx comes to 42.6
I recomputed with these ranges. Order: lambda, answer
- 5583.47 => 42.6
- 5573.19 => 41.9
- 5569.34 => 41.6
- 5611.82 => 45.2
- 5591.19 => 42.5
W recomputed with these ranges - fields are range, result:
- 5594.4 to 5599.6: 44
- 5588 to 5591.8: 42.5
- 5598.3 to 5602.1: 41.7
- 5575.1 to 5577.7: 43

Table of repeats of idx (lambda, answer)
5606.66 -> 45.3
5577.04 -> 43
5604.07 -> 44.4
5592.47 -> 42.4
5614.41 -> 43.2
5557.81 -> 43.4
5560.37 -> 43.2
